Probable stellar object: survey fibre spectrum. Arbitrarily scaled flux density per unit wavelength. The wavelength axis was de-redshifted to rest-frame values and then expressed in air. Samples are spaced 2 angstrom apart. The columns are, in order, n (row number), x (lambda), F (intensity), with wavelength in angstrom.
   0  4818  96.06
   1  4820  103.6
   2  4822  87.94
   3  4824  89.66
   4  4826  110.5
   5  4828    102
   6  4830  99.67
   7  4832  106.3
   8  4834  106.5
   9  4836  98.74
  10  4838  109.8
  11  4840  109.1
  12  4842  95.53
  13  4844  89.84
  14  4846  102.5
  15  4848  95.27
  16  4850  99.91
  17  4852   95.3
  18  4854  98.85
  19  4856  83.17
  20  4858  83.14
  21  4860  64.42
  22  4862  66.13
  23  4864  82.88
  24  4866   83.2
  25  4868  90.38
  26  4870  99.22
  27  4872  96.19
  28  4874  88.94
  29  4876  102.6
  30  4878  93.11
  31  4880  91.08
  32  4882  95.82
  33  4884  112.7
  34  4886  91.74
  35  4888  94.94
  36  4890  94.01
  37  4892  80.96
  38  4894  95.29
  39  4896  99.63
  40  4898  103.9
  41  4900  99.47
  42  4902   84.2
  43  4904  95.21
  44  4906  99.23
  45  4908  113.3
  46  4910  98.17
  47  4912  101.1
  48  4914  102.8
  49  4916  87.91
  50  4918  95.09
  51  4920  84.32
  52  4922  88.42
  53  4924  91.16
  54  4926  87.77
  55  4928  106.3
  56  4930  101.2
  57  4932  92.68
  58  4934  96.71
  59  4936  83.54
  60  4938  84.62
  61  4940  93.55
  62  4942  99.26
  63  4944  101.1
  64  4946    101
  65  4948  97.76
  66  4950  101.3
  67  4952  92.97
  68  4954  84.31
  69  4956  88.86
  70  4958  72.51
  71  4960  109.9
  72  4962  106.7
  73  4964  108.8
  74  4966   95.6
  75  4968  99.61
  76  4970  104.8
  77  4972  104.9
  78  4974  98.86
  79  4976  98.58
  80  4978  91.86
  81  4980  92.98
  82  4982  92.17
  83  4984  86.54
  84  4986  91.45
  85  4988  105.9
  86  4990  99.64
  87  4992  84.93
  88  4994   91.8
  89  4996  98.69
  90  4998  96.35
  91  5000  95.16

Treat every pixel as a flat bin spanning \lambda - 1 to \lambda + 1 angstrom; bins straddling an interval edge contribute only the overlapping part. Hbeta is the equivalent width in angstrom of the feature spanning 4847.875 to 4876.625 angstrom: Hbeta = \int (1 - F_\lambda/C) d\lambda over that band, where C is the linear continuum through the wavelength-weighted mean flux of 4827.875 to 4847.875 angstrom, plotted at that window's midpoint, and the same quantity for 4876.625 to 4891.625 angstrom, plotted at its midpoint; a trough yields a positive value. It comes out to 3.0 angstrom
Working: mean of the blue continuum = 102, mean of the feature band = 88.3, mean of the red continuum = 95.7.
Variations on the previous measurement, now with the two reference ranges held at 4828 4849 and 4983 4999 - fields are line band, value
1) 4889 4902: 0.5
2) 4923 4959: 1.3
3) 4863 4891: 1.6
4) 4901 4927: 0.9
